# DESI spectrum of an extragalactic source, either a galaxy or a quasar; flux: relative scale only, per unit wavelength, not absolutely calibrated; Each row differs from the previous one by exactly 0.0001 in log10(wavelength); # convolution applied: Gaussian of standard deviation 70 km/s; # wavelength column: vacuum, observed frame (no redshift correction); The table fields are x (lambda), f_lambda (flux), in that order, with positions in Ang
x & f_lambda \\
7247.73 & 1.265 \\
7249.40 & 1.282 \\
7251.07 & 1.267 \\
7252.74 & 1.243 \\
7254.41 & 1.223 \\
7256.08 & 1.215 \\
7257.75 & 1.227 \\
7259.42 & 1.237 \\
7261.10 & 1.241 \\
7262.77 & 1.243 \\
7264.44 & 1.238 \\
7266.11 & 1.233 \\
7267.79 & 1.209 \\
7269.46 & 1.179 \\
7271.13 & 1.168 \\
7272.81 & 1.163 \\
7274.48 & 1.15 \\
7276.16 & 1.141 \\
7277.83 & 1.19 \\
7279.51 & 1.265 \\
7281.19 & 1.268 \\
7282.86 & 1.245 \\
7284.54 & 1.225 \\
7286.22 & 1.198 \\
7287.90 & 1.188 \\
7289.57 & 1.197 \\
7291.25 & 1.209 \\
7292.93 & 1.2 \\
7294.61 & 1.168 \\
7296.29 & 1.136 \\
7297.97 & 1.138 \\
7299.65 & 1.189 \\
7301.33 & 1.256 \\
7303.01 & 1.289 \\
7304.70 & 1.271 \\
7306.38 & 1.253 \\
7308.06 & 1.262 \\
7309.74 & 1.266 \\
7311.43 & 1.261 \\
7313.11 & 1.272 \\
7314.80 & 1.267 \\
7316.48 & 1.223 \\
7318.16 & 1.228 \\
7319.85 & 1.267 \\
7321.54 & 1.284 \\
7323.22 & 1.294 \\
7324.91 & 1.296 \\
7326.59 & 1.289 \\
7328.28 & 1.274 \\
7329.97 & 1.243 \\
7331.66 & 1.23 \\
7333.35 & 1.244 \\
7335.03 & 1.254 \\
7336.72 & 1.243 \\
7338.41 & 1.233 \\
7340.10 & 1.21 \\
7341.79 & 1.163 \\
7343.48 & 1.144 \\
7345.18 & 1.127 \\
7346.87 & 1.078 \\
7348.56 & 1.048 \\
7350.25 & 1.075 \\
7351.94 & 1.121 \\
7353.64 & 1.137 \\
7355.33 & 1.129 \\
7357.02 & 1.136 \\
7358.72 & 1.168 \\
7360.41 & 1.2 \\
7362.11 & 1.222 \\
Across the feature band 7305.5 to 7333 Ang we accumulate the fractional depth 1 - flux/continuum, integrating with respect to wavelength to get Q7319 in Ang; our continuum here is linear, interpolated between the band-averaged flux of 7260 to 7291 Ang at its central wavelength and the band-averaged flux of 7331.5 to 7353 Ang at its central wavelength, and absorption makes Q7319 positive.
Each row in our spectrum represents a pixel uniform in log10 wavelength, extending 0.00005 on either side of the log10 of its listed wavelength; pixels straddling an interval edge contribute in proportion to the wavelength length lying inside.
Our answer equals -1.9 Ang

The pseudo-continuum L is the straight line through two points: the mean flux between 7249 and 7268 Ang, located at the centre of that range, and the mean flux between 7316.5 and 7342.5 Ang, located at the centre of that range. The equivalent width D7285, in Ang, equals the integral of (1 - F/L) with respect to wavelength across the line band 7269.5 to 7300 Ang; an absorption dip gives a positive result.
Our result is 1.3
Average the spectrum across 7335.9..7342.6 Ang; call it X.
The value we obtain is 1.21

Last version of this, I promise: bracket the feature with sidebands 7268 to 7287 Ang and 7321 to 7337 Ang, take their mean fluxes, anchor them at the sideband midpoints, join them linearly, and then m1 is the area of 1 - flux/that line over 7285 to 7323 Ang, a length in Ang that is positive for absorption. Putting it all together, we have 0.1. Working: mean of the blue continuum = 1.2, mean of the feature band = 1.23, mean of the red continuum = 1.27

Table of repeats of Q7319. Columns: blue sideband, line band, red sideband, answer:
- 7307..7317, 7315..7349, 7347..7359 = -1.0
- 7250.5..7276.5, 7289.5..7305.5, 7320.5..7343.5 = 0.3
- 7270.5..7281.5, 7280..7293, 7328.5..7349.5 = -0.3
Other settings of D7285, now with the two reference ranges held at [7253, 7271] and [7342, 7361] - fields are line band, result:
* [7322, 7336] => -1.4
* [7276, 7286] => -0.2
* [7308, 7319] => -0.8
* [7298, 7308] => -0.6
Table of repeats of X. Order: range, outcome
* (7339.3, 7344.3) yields 1.17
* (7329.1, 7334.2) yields 1.24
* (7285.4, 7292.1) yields 1.2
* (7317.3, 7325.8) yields 1.27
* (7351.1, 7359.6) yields 1.14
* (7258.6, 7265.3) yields 1.24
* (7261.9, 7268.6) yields 1.23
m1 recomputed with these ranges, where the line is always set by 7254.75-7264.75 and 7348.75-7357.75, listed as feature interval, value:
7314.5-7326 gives -1.1 Ang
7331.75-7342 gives -0.8 Ang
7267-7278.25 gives 0.4 Ang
